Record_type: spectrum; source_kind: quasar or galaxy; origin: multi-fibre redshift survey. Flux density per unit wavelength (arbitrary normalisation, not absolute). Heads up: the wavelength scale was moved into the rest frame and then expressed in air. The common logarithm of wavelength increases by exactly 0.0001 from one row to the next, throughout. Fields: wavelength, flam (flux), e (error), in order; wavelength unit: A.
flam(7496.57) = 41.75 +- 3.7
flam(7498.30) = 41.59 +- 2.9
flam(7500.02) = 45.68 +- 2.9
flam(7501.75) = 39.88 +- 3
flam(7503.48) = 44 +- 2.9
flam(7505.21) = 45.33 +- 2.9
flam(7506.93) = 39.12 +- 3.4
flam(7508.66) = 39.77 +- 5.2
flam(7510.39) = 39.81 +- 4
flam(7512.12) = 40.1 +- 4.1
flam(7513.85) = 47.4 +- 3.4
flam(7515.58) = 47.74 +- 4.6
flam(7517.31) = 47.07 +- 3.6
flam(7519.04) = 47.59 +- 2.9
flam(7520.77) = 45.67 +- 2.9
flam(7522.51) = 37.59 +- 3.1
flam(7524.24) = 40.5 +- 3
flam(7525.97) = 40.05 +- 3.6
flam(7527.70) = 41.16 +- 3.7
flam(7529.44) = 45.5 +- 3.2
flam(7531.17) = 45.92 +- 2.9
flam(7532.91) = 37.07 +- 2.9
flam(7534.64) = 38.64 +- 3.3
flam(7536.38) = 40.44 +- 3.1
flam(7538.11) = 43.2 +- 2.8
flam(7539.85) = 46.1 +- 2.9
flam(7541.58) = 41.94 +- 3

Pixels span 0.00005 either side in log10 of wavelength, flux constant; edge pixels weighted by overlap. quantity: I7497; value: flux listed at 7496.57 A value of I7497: 41.75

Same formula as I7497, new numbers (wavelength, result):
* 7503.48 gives 44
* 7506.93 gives 39.12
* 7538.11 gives 43.2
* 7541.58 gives 41.94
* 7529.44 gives 45.5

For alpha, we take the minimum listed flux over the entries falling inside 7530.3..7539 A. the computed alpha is 37.07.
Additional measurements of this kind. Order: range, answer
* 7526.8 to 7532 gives 41.16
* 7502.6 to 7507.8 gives 39.12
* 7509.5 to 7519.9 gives 39.81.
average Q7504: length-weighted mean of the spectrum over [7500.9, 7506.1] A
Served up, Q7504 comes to 43.1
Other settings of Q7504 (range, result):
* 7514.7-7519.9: 47.5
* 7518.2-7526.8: 42.3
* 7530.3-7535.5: 40.6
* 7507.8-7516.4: 42.9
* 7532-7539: 39.9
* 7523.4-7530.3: 41.8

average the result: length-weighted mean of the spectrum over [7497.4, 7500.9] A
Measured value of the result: 43.6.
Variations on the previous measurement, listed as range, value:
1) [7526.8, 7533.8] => 42.4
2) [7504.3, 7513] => 40.9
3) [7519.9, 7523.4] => 41.6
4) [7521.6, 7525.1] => 39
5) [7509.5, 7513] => 40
